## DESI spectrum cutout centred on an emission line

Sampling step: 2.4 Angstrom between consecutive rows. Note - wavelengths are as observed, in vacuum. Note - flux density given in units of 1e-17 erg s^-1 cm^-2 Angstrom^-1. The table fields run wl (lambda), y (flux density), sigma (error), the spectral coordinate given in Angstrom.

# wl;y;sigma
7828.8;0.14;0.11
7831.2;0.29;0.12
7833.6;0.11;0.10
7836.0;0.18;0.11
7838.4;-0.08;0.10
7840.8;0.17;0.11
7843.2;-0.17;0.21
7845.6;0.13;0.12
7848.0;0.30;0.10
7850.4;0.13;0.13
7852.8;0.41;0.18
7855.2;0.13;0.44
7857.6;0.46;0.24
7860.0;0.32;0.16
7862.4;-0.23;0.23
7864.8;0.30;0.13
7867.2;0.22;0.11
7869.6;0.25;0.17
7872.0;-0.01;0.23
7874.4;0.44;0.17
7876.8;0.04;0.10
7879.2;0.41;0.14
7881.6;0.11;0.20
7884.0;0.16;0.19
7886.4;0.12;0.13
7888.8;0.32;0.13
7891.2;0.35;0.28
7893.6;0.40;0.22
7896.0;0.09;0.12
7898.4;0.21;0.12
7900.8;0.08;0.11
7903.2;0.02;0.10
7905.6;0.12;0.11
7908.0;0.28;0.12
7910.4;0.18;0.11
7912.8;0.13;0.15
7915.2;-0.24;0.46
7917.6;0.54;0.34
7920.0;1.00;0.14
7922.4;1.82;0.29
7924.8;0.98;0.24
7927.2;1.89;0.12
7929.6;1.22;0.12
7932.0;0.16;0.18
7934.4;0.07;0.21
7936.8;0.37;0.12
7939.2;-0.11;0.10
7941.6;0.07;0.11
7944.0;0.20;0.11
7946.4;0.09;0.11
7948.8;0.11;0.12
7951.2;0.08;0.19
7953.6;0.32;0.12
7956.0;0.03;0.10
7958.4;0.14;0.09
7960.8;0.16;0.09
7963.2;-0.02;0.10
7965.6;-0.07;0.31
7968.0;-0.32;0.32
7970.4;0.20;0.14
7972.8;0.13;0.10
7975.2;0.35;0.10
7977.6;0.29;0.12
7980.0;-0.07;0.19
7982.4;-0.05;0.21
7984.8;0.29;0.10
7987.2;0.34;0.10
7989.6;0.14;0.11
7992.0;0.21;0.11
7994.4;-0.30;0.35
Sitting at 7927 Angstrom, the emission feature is [O II]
